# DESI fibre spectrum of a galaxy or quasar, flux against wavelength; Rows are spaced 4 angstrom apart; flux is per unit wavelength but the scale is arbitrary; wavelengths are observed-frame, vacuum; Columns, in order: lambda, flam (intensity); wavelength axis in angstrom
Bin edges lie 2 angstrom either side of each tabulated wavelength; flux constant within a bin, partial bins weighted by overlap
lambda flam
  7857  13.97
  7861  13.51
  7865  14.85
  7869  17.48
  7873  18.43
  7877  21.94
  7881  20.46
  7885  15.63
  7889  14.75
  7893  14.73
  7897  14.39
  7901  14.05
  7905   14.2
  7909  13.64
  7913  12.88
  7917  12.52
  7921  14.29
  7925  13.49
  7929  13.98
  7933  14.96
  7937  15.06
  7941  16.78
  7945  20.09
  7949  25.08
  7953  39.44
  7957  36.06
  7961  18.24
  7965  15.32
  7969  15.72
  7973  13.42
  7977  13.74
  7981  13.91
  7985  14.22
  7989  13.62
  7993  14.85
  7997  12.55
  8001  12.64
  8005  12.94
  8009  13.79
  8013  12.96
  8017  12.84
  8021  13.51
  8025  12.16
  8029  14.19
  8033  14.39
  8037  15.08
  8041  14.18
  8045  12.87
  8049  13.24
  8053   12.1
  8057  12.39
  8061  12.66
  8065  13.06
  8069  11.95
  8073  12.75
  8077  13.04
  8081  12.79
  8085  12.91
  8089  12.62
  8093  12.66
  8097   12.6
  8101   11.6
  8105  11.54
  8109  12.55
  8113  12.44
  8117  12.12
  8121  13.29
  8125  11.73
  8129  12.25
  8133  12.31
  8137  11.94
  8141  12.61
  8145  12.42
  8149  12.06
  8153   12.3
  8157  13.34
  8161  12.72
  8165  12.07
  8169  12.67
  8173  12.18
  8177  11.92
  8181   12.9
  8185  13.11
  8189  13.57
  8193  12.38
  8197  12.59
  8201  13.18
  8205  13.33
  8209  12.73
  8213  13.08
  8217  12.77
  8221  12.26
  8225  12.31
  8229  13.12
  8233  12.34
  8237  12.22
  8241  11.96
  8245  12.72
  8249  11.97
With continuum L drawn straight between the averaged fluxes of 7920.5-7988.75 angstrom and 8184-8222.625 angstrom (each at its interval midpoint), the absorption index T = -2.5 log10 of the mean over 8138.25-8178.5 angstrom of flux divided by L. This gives 0.12 mag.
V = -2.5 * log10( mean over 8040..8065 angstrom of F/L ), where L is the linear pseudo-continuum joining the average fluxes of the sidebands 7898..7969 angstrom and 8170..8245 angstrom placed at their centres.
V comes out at 0.22 mag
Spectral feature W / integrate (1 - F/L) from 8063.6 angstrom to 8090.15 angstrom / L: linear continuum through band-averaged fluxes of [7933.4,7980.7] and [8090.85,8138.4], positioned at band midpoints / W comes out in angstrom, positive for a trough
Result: 2.7 angstrom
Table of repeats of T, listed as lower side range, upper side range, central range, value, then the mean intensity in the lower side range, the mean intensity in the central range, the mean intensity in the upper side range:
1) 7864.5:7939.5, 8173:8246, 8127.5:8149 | 0.086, 15.4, 12.3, 12.7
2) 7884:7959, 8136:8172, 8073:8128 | 0.101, 17.7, 12.5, 12.5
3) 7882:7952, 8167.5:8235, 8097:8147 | 0.111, 15.7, 12.2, 12.7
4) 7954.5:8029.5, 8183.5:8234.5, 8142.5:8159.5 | 0.079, 15.3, 12.5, 12.8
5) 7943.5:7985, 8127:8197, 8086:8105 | 0.236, 20.8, 12.3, 12.5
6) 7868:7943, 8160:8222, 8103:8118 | 0.112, 15.4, 12.2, 12.7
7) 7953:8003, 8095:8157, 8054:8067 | 0.142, 17.1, 12.7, 12.3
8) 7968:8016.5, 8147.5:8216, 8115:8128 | 0.055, 13.6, 12.4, 12.7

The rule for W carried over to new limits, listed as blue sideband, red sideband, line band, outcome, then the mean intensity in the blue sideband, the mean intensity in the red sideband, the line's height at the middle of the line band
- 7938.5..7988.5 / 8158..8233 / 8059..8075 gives 3.93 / 19.9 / 12.7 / 16.7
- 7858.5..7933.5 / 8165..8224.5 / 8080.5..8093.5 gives 0.85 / 15.3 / 12.7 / 13.6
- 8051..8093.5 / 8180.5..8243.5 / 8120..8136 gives 0.46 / 12.6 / 12.7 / 12.7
